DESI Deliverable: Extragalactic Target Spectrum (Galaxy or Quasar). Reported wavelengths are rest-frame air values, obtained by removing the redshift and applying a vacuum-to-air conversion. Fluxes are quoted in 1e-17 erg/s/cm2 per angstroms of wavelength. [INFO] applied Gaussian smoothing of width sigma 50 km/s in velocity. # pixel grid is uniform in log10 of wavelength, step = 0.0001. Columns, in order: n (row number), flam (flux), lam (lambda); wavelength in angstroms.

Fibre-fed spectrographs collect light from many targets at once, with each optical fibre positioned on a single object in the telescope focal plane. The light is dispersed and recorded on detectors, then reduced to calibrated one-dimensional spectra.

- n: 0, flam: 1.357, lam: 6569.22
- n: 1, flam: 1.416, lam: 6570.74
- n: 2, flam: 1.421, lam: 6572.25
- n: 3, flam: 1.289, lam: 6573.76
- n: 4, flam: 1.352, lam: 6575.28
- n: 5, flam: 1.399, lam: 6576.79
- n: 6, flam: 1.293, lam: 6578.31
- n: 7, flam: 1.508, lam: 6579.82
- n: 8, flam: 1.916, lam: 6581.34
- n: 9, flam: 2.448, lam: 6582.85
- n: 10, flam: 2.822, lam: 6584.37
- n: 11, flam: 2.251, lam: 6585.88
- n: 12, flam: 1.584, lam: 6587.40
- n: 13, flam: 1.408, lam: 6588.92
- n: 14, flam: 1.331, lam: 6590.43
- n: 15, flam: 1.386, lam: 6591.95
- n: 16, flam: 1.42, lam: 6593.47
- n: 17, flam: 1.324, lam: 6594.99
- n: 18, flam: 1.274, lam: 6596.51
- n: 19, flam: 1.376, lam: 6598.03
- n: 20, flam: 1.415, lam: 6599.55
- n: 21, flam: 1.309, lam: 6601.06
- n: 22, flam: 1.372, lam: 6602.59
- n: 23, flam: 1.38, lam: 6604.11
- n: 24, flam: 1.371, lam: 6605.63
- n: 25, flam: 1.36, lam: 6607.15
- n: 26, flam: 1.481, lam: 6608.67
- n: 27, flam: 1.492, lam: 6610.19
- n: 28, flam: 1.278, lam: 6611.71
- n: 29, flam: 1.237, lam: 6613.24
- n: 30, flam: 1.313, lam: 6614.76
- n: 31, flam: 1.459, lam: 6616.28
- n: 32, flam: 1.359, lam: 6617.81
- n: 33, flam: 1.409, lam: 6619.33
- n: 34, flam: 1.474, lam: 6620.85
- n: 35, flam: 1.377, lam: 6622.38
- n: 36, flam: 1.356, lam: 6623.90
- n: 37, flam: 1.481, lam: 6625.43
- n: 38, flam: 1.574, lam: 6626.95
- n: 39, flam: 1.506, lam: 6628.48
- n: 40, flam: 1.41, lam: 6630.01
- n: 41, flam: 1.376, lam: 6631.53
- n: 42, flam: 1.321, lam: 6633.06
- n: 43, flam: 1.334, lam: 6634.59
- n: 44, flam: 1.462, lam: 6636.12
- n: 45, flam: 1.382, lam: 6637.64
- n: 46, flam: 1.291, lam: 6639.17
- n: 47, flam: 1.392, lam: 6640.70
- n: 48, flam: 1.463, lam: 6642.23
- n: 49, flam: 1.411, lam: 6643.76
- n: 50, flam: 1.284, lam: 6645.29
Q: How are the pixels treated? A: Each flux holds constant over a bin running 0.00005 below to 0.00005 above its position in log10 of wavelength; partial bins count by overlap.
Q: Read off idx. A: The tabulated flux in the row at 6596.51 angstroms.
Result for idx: 1.274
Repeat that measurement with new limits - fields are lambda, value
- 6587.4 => 1.584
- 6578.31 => 1.293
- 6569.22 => 1.357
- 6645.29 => 1.284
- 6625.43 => 1.481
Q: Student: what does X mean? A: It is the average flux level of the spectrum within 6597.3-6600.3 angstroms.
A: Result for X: 1.4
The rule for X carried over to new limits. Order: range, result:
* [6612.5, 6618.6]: 1.34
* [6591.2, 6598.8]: 1.35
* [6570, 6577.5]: 1.38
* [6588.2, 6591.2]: 1.37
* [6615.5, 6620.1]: 1.41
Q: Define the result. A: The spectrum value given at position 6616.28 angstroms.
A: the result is 1.459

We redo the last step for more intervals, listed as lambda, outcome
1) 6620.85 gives 1.474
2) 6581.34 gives 1.916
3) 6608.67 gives 1.481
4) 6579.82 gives 1.508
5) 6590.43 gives 1.331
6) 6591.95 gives 1.386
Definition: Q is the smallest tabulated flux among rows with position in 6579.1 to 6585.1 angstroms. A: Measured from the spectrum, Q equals 1.508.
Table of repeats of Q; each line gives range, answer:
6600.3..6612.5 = 1.278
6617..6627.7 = 1.356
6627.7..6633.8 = 1.321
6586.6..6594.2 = 1.331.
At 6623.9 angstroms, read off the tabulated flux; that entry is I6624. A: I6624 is 1.356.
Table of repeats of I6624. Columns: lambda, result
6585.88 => 2.251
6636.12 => 1.462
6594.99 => 1.324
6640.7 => 1.392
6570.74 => 1.416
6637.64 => 1.382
